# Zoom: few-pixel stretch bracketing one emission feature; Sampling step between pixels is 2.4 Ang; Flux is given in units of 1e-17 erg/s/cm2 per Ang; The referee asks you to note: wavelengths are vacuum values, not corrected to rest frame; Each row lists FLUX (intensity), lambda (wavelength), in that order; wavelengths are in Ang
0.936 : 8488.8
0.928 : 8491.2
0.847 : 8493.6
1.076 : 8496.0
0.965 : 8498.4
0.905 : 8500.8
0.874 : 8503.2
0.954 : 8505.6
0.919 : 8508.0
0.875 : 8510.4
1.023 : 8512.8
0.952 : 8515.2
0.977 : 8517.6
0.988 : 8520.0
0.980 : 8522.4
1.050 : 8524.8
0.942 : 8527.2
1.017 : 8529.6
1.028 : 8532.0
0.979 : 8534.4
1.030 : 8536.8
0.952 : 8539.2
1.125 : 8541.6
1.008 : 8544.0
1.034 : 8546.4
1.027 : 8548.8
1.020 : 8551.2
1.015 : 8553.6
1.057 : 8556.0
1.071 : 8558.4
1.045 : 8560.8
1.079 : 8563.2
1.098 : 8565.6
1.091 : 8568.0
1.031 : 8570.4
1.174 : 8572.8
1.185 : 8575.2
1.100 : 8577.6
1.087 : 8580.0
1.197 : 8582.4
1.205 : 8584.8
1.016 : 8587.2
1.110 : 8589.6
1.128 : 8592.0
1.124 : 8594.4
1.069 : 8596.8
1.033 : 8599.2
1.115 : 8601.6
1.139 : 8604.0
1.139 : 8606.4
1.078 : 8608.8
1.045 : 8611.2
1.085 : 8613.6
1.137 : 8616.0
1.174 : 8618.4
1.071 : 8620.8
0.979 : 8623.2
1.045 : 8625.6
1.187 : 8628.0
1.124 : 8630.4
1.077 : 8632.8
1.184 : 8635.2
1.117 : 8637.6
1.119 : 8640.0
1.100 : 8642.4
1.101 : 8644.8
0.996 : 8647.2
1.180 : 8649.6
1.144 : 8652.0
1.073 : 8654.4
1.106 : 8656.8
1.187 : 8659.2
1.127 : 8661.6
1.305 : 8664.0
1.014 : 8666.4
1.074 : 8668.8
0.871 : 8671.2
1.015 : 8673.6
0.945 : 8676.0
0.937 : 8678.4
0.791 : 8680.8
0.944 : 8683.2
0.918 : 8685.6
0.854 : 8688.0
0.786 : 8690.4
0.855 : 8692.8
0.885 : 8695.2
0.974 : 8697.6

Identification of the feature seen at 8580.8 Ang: Mg II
